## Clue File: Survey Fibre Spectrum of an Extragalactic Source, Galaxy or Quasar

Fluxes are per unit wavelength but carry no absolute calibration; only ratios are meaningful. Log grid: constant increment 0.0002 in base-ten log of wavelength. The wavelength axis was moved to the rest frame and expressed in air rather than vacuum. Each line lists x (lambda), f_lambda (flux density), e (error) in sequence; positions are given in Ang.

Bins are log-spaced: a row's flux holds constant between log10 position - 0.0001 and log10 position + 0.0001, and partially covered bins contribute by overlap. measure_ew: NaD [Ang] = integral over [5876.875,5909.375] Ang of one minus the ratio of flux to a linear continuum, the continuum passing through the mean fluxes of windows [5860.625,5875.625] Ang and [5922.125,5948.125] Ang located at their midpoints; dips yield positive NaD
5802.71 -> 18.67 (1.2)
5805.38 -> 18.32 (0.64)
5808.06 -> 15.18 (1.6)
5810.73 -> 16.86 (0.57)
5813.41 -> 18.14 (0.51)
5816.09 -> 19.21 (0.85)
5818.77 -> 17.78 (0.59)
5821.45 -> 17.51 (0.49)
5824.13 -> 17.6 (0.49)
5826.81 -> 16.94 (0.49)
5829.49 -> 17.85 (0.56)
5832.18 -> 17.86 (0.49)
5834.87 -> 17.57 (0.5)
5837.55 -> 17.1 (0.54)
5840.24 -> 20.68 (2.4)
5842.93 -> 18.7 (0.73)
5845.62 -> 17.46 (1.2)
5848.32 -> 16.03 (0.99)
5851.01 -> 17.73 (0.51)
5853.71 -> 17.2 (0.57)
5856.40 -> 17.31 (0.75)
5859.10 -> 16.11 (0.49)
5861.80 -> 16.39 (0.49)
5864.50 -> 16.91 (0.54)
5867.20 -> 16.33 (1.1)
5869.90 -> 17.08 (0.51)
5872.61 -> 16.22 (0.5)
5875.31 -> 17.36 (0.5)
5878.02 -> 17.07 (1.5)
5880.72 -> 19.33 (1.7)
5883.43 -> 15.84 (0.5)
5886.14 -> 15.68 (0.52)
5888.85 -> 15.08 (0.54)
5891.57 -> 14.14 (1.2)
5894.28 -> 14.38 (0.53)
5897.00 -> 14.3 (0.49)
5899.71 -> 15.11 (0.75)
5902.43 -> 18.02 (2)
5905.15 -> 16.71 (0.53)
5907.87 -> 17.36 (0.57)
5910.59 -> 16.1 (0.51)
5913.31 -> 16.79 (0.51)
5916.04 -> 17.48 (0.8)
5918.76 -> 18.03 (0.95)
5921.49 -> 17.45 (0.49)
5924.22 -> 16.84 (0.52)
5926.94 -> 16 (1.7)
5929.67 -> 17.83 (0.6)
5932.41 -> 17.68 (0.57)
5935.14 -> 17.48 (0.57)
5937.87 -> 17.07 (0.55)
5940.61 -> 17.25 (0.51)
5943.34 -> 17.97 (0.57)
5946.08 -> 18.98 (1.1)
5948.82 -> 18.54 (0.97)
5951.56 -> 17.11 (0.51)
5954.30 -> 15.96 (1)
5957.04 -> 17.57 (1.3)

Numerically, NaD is 1.7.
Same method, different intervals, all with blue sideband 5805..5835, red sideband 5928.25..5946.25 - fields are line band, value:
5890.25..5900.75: 1.9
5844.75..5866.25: 0.9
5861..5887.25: 1.1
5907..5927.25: 0.7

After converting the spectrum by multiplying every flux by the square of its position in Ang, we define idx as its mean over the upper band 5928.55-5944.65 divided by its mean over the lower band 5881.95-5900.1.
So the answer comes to 1.19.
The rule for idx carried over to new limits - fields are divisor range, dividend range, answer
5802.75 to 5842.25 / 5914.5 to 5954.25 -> 1.02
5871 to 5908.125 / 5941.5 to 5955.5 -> 1.12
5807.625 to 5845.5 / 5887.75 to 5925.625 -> 0.94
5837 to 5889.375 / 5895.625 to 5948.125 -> 1.02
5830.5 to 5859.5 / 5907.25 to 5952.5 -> 1.01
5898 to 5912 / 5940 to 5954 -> 1.09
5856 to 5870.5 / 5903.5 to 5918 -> 1.04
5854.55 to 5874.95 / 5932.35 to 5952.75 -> 1.09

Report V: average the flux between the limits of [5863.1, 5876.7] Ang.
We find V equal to 16.8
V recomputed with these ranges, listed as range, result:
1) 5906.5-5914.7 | 16.7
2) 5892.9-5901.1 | 14.6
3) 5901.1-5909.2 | 17.4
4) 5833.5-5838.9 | 17.3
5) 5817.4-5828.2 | 17.5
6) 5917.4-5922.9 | 17.7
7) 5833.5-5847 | 18.3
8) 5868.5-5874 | 16.7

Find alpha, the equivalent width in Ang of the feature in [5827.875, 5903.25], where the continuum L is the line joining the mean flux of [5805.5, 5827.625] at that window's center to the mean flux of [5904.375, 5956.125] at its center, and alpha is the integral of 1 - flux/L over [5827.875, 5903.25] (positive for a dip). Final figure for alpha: 2.6 Ang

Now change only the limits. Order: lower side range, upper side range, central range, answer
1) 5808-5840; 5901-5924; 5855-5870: 0.7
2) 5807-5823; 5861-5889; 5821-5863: -0.9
